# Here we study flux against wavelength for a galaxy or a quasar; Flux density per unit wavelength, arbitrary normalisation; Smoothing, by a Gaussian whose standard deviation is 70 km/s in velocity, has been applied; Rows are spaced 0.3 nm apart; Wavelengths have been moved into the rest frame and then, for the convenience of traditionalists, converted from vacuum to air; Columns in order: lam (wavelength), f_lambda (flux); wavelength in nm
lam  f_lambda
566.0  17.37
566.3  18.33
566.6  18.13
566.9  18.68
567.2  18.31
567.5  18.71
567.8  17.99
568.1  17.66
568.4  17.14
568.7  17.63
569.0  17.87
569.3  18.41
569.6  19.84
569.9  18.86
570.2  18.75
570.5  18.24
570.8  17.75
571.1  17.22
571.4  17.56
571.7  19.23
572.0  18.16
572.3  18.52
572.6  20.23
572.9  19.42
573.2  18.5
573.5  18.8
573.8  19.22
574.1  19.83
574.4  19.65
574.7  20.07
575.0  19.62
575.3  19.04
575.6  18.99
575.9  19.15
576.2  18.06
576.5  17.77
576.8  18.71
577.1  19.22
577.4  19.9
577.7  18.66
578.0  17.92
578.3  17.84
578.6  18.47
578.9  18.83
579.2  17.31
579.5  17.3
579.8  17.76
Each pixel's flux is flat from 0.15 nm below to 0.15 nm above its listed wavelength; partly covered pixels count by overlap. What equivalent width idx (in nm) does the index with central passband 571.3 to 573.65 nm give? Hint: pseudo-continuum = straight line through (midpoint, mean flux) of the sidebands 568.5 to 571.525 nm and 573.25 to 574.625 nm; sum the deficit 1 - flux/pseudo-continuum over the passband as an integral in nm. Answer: 0.01 nm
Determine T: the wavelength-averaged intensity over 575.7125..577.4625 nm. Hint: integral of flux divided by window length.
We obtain 18.8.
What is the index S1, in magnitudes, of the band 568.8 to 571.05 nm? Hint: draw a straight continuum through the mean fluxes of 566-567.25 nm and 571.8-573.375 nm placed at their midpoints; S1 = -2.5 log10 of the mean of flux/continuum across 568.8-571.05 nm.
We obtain 0.01 mag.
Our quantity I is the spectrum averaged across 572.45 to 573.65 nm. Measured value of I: 19.2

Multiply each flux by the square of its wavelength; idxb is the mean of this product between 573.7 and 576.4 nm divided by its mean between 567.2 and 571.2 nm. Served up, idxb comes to 1.1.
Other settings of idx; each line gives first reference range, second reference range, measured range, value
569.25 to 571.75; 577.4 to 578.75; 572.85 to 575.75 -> -0.14 nm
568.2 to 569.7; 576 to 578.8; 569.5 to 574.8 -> -0.17 nm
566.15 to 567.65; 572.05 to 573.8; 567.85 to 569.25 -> 0.07 nm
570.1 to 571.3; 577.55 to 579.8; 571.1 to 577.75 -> -0.37 nm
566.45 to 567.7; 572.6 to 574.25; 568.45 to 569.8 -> 0.02 nm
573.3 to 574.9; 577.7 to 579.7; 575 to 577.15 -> 0.01 nm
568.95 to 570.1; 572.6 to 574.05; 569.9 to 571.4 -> 0.07 nm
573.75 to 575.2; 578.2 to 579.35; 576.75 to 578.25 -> -0.02 nm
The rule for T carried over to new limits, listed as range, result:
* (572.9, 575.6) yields 19.3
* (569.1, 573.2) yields 18.6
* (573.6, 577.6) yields 19.2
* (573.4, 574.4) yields 19.4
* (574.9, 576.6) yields 18.8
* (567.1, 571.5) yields 18.1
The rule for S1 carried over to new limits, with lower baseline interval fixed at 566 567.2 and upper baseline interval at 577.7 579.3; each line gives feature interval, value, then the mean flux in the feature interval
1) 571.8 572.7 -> -0.04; 18.9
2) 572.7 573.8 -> -0.05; 19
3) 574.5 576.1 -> -0.07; 19.3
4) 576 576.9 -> 0.00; 18.2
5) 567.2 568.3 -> 0.01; 18.1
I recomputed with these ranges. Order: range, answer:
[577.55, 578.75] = 18.2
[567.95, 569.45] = 17.7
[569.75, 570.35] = 18.8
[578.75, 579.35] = 18.1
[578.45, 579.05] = 18.6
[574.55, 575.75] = 19.4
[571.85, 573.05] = 19.1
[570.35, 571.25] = 17.7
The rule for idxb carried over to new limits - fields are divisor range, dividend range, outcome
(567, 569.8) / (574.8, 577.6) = 1.07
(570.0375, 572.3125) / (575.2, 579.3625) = 1.04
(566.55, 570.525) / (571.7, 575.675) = 1.07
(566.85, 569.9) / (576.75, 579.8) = 1.04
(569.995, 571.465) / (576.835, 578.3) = 1.07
